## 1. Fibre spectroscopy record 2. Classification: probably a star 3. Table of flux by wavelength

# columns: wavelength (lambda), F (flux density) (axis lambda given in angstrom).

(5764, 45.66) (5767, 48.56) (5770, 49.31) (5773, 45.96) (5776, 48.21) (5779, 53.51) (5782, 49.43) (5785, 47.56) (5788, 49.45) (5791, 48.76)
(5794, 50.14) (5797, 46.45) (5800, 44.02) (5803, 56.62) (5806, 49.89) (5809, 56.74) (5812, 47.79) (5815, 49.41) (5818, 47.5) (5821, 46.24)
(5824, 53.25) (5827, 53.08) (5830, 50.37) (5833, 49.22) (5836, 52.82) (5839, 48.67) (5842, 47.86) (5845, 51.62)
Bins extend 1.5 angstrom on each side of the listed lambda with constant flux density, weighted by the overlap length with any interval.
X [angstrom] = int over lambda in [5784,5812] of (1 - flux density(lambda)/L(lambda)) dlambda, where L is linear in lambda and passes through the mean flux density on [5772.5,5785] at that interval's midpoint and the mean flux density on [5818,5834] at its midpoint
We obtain -0.1 angstrom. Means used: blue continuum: 49.3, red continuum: 50.2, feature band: 49.9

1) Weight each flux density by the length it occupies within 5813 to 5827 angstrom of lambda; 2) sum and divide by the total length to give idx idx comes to 49.5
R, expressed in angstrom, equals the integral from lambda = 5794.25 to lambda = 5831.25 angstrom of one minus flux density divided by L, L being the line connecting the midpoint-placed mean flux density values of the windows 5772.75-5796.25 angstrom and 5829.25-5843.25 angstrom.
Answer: -0.4 angstrom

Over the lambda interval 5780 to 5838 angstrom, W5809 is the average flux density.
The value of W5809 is 50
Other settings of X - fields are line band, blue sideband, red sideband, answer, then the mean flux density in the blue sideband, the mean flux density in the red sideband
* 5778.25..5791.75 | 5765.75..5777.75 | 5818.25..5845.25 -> -0.29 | 48.1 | 50.2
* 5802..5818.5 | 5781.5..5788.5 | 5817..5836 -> -0.60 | 48.6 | 50.2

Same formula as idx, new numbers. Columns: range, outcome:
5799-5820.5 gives 50.2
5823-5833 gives 51.7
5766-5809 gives 49.4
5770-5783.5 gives 49.3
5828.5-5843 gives 49.9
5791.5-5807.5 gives 49.4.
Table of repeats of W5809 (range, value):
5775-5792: 49.5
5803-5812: 52.9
